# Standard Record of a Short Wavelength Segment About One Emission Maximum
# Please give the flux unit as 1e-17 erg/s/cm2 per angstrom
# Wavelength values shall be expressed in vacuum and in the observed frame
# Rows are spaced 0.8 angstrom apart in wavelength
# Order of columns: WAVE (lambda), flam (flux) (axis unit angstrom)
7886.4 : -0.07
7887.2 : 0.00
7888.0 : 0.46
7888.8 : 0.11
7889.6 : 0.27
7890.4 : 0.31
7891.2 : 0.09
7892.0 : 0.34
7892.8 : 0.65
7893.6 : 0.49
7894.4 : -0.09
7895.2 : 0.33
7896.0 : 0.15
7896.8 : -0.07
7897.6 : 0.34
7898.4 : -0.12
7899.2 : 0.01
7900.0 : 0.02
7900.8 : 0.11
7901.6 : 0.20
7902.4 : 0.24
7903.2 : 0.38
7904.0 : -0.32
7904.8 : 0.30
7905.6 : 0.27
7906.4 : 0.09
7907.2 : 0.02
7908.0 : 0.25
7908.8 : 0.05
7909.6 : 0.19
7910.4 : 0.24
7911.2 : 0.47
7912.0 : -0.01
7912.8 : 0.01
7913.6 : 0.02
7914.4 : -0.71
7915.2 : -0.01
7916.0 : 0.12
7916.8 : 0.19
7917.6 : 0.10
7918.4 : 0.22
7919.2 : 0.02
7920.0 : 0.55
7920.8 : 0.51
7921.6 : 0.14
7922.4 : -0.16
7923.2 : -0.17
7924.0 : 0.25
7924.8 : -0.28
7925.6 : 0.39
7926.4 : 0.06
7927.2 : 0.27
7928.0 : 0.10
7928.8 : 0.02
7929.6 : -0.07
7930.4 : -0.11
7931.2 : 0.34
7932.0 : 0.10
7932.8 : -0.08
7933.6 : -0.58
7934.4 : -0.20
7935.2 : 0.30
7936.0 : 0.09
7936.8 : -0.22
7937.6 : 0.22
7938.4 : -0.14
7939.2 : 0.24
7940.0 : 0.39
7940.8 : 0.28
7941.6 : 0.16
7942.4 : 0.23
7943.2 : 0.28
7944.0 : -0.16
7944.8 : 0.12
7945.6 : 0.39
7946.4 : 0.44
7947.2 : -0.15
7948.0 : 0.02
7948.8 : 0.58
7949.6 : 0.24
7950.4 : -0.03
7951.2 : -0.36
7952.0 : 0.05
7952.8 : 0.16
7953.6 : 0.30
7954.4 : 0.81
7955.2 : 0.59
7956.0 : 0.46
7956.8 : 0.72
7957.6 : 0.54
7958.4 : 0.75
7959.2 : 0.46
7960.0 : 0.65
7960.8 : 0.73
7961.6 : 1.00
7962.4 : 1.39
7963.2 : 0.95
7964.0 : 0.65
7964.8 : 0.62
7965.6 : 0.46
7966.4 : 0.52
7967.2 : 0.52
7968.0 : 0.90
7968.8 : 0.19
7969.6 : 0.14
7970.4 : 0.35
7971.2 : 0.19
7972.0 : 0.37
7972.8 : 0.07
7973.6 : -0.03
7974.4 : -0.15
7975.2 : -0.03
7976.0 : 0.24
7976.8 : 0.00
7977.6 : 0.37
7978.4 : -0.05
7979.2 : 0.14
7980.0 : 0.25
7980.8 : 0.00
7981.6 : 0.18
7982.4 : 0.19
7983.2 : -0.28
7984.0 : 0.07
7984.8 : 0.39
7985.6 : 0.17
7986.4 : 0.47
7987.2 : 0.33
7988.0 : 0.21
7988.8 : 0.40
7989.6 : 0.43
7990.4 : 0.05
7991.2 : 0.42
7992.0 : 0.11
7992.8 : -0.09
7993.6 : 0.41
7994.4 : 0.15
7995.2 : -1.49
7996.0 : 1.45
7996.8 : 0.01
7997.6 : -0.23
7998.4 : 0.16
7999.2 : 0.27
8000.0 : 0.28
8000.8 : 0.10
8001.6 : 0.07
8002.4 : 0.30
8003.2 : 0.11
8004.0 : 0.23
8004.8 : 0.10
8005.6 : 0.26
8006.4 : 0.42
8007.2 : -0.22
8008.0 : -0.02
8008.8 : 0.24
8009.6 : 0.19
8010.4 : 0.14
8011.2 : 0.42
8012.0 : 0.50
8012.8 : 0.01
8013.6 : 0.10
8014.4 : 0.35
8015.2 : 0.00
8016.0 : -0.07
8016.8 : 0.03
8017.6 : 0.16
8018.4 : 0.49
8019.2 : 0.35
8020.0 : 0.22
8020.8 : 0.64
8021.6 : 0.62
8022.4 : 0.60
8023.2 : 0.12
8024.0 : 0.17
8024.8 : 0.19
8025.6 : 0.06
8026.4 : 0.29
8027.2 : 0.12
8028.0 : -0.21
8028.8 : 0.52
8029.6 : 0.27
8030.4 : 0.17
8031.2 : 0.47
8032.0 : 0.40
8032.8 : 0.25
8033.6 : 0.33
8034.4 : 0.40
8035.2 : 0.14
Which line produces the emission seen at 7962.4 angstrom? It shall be [O II]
